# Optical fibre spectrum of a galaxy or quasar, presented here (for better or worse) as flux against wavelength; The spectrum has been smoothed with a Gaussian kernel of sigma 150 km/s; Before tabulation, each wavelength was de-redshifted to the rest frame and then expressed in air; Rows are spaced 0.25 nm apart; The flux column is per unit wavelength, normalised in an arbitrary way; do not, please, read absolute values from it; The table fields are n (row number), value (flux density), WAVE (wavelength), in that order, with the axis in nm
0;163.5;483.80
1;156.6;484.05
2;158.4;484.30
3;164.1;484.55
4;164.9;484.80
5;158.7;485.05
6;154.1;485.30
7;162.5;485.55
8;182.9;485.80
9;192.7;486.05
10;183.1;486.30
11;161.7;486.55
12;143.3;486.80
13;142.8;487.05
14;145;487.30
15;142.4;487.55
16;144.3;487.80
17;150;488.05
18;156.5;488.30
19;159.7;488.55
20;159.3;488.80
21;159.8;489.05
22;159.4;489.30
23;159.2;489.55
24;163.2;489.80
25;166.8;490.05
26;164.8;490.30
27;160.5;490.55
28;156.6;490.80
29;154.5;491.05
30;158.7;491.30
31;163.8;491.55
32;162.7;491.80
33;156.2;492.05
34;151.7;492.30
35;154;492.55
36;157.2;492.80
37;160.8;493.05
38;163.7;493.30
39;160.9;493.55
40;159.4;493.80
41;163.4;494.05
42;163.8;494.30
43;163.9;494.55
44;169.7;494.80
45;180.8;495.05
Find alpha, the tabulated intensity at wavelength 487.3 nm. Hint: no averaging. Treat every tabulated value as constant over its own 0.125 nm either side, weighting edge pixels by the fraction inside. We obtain 145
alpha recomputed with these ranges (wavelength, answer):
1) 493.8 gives 159.4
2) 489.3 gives 159.4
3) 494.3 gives 163.8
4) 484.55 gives 164.1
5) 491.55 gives 163.8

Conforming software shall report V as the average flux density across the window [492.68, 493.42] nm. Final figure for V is 161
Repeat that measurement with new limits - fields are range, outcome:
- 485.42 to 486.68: 176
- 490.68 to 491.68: 158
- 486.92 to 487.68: 143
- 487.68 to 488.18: 147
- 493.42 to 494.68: 162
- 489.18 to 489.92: 161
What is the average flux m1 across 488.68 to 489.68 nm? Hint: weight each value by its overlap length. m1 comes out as 159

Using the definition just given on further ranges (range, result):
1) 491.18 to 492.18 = 160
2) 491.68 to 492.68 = 156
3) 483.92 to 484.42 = 158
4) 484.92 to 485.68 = 159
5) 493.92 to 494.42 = 164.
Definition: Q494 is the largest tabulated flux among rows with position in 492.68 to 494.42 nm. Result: 163.8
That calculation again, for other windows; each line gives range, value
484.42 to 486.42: 192.7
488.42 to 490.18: 166.8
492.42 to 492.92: 157.2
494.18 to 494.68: 163.9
